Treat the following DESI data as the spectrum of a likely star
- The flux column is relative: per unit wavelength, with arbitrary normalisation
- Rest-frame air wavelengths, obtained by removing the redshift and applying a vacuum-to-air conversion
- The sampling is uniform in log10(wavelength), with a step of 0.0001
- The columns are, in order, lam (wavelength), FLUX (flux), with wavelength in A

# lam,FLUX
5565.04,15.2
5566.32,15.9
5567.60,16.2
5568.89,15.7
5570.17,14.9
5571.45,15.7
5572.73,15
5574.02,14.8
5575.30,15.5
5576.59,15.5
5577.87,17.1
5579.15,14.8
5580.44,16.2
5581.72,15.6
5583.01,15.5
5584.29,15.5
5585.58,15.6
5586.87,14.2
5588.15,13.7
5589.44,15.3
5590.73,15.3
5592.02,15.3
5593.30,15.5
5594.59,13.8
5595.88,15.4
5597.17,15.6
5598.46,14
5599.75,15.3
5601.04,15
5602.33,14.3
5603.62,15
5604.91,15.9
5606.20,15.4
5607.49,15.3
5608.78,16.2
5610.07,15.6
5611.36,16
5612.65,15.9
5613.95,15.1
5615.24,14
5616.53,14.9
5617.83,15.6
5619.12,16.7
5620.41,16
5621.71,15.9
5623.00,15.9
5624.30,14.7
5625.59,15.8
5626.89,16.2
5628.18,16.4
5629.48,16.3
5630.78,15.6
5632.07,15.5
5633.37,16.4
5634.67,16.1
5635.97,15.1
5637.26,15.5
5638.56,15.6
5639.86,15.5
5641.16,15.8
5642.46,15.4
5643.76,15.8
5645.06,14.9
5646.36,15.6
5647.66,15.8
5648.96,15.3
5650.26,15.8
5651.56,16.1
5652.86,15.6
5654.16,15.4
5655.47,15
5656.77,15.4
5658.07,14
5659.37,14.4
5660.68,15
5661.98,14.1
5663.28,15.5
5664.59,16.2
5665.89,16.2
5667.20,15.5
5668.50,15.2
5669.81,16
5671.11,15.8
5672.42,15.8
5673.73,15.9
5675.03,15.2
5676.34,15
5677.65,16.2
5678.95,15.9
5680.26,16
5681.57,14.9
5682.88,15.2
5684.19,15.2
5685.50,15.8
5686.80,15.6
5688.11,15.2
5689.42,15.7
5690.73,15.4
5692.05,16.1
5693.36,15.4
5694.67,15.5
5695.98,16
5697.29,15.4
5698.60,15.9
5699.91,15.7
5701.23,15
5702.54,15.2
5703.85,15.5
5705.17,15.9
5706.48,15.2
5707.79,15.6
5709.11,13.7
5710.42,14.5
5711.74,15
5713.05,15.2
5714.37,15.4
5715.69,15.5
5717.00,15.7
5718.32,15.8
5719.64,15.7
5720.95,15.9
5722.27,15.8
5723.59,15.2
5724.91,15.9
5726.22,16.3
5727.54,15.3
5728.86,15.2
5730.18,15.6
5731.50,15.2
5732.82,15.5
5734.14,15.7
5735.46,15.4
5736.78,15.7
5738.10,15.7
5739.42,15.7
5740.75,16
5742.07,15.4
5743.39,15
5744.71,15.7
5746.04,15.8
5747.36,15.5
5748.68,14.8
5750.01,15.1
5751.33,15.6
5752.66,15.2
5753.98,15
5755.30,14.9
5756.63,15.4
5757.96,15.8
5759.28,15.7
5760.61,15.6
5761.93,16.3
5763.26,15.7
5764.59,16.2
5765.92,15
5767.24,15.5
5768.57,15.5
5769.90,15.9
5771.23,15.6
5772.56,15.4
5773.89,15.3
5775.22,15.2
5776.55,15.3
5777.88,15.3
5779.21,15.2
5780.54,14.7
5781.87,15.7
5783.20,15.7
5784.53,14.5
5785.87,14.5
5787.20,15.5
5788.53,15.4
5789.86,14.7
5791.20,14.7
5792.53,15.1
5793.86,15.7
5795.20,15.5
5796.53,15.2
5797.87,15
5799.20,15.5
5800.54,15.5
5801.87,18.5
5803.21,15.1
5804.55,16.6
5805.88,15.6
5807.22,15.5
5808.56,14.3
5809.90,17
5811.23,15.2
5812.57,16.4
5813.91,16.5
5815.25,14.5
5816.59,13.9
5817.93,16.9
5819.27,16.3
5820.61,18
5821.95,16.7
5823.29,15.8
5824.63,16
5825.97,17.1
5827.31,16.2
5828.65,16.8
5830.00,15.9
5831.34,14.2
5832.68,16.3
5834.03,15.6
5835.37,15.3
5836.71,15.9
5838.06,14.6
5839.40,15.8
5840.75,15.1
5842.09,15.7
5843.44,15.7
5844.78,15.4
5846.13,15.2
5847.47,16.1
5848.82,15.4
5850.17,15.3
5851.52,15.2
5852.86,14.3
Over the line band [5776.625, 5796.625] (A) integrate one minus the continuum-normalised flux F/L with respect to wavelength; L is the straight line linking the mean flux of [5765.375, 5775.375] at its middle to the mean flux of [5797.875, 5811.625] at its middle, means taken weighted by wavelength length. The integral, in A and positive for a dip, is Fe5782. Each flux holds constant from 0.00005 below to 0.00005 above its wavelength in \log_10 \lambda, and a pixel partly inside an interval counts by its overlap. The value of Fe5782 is 0.61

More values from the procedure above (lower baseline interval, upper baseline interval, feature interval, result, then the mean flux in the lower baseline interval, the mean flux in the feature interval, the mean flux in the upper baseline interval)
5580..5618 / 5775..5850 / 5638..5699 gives -0.6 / 15.2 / 15.5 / 15.6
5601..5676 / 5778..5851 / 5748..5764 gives 0.2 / 15.5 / 15.4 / 15.6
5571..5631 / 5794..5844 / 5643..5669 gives 0.3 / 15.4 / 15.3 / 15.8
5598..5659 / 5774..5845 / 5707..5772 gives 0.4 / 15.5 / 15.5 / 15.6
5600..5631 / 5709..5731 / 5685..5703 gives -0.1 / 15.6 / 15.6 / 15.4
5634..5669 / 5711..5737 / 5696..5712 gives 0.3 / 15.4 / 15.3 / 15.5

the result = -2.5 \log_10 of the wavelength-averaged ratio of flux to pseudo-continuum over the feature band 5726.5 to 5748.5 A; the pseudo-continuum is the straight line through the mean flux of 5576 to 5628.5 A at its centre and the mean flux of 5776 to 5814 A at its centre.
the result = 0.00 mag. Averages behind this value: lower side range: 15.4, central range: 15.5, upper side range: 15.5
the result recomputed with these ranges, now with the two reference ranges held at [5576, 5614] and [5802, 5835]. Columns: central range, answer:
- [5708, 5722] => 0.028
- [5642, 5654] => -0.009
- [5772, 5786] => 0.047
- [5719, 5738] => 0.006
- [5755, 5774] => 0.014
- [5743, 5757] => 0.034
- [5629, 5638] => -0.025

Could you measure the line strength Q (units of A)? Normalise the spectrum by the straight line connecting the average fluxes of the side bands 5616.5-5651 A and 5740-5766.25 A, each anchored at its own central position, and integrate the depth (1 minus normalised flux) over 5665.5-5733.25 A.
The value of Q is 0.4 A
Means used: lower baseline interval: 15.7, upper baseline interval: 15.5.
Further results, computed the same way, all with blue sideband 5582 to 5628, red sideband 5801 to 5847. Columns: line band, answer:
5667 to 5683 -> -0.11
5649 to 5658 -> 0.00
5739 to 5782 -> 0.71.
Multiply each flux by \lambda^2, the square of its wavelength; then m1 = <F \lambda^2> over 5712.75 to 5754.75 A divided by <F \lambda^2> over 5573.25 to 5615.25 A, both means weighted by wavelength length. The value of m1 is 1.07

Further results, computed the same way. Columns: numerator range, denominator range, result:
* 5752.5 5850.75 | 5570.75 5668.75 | 1.08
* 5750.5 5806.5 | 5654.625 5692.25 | 1.04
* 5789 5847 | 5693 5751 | 1.05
